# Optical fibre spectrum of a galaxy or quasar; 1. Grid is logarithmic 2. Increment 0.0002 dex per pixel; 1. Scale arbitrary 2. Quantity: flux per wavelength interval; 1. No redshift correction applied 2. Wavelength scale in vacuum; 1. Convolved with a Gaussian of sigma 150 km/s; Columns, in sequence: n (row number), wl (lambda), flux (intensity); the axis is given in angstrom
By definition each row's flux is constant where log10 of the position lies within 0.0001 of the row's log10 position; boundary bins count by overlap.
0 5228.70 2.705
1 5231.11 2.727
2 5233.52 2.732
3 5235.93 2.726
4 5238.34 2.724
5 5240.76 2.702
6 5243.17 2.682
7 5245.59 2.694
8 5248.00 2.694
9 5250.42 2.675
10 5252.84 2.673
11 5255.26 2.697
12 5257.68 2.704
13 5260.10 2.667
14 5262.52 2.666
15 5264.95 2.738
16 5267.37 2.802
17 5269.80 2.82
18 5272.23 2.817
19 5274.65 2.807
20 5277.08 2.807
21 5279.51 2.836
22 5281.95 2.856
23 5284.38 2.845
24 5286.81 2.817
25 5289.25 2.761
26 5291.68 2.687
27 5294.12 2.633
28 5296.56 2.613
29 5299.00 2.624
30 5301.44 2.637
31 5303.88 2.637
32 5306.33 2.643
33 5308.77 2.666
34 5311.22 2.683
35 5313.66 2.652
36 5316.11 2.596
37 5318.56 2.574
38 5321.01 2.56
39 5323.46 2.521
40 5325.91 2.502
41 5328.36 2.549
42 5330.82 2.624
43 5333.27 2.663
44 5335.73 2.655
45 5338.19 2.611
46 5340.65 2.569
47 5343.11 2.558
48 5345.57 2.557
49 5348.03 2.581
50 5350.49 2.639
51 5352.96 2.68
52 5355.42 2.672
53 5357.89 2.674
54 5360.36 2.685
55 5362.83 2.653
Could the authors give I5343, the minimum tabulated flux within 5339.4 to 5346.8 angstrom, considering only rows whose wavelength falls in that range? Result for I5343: 2.557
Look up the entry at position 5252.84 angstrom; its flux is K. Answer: 2.673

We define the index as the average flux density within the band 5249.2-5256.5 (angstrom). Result 2.68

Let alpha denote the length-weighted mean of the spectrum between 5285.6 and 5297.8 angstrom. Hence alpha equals 2.7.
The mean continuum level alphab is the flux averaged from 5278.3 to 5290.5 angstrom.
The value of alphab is 2.82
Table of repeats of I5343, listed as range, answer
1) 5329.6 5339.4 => 2.611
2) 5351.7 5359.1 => 2.672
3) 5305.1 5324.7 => 2.521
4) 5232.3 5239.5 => 2.724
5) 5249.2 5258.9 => 2.673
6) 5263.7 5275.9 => 2.738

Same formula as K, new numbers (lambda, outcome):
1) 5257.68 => 2.704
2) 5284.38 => 2.845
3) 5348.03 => 2.581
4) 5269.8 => 2.82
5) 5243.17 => 2.682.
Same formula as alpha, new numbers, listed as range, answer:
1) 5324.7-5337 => 2.6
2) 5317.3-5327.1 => 2.54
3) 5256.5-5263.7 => 2.68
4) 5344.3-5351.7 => 2.59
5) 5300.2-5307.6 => 2.64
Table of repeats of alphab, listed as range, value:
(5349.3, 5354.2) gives 2.66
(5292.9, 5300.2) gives 2.62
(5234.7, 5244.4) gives 2.71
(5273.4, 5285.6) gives 2.83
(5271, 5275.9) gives 2.82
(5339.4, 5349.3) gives 2.57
